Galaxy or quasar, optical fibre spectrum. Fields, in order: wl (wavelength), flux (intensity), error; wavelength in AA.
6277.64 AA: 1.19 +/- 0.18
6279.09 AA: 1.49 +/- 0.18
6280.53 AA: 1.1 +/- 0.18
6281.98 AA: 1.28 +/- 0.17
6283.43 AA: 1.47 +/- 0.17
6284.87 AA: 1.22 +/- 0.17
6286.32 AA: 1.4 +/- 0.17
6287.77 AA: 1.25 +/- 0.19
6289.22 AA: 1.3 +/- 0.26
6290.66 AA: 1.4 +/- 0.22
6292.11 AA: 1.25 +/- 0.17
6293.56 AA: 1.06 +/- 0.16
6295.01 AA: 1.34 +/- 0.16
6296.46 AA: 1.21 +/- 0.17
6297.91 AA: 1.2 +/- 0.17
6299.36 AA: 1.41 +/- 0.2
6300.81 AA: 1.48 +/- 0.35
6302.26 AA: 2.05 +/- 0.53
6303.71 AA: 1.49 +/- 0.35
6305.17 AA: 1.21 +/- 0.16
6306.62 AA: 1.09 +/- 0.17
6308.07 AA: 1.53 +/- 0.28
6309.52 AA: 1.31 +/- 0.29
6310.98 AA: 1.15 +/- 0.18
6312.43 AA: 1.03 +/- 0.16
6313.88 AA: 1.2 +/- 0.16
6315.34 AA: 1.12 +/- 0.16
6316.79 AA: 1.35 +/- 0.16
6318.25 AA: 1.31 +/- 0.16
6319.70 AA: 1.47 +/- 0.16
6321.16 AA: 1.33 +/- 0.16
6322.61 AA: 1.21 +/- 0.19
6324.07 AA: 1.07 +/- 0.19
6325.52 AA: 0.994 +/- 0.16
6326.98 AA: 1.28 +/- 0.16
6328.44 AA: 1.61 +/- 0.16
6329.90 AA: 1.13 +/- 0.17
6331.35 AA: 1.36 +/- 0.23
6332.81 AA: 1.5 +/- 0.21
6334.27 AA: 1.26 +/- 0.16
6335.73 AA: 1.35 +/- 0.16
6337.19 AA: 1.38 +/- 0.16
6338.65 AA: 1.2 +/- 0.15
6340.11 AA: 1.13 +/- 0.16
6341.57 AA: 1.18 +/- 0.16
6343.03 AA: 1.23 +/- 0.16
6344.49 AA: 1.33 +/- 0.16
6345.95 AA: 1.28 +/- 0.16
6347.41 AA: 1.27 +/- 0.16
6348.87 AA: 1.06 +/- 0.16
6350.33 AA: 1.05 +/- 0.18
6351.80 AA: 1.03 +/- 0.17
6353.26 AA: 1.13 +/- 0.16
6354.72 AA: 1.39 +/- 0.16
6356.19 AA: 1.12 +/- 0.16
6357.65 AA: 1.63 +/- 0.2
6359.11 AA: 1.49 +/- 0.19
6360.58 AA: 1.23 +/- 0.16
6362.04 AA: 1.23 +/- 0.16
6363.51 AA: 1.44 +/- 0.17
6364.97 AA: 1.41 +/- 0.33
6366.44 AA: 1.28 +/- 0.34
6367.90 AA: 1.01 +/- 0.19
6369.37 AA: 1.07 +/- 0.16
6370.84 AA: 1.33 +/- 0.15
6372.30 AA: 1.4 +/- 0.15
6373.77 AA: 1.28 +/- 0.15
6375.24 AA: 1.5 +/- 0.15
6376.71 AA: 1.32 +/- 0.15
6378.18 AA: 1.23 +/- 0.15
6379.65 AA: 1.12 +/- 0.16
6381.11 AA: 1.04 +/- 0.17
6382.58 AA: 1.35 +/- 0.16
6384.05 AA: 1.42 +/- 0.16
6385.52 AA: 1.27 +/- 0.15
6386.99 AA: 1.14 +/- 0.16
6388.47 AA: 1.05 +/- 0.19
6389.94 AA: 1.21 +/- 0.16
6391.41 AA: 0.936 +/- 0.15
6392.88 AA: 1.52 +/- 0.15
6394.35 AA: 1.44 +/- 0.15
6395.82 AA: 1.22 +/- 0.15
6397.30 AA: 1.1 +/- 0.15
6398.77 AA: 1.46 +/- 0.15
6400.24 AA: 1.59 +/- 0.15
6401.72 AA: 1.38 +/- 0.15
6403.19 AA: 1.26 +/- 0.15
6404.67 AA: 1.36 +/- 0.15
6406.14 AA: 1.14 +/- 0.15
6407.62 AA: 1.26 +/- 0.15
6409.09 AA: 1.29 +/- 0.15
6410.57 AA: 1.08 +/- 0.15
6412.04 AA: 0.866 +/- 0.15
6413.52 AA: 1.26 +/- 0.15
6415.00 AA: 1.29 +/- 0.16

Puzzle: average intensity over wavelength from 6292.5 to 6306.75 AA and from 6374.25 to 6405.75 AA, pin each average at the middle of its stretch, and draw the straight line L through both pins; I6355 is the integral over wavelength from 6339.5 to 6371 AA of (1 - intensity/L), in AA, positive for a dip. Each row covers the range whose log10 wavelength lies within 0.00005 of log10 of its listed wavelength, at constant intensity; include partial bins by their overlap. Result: 1.7 AA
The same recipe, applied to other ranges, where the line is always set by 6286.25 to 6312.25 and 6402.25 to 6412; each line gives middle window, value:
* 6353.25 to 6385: -1.1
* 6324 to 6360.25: 0.6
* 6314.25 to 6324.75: 0.4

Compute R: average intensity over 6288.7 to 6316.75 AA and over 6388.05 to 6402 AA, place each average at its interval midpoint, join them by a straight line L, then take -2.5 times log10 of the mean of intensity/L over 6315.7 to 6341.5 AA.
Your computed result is 0.02 mag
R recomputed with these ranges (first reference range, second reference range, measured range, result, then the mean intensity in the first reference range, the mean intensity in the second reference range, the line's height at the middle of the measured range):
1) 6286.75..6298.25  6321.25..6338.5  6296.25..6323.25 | -0.05 mag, 1.26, 1.28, 1.27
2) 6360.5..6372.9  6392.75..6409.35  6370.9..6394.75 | 0.03 mag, 1.27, 1.33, 1.3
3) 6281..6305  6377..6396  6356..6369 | -0.05 mag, 1.36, 1.23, 1.26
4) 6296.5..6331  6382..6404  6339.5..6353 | 0.11 mag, 1.3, 1.29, 1.3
